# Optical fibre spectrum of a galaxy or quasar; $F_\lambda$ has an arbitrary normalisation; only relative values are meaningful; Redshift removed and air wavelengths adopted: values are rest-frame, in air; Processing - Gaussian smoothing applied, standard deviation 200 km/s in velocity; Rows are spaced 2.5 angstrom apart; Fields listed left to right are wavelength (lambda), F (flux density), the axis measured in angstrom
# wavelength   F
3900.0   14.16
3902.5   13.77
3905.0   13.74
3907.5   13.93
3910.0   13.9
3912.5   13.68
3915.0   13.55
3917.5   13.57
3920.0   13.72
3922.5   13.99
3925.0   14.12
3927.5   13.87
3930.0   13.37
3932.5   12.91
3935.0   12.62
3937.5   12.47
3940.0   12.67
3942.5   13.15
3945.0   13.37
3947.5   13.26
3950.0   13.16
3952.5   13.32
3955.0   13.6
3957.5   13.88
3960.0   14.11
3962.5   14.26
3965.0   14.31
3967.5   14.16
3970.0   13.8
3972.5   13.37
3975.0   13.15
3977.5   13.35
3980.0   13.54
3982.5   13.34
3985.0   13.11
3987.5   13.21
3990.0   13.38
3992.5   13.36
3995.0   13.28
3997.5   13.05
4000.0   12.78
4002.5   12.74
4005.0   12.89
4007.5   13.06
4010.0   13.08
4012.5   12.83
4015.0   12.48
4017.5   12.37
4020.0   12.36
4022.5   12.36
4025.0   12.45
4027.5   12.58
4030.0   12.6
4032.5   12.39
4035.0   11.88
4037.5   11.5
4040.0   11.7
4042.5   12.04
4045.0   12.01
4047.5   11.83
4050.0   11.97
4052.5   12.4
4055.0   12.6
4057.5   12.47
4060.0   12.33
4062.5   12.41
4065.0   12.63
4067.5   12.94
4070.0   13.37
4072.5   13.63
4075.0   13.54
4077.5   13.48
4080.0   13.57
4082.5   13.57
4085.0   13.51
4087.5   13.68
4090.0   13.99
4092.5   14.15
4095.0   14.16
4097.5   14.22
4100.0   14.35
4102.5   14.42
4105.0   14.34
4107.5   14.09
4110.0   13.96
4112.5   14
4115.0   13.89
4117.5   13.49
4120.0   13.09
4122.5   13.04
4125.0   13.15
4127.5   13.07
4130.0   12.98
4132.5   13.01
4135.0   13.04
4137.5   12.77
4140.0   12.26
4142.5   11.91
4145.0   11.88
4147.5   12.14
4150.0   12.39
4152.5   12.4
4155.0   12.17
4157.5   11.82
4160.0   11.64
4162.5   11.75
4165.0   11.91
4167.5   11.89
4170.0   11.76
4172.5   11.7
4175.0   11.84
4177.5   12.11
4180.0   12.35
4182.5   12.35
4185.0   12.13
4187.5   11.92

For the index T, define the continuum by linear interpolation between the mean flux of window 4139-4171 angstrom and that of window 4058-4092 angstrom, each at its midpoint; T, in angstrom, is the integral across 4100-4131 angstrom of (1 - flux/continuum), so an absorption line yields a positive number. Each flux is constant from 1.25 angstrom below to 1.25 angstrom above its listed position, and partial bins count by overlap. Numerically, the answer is -2.5 angstrom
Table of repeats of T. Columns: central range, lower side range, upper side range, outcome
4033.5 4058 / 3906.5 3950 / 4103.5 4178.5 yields 1.8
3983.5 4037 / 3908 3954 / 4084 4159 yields 2.3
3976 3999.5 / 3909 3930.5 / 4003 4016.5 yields -0.4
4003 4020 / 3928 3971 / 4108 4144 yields 0.7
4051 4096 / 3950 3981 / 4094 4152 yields 0.6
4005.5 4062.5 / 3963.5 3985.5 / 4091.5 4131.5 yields 5.5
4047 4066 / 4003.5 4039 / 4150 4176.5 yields 0.0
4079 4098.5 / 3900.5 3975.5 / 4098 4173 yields -1.3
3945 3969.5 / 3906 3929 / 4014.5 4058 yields -0.9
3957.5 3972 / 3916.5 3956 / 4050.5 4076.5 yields -0.9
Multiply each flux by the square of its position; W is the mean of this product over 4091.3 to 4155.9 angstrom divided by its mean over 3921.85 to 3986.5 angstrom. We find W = 1.07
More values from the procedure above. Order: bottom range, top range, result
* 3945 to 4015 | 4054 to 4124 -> 1.07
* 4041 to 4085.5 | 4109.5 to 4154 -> 1.04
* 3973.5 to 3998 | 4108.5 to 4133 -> 1.08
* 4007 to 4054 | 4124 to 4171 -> 1.06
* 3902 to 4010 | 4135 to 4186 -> 0.99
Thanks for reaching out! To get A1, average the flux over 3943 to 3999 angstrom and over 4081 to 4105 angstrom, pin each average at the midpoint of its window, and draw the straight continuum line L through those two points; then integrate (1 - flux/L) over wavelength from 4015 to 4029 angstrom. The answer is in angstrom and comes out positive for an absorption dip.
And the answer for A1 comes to 1.3 angstrom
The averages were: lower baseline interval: 13.5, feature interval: 12.4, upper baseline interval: 14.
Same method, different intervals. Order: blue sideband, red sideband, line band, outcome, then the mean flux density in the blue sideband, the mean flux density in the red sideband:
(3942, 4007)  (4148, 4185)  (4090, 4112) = -3.0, 13.4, 12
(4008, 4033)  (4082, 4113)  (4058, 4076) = 0.7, 12.6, 14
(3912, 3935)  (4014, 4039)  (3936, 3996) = -1.8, 13.6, 12.3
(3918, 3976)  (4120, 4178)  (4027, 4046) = 1.3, 13.5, 12.3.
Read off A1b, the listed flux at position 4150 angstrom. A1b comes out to 12.39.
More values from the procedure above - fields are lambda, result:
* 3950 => 13.16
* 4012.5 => 12.83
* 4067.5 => 12.94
